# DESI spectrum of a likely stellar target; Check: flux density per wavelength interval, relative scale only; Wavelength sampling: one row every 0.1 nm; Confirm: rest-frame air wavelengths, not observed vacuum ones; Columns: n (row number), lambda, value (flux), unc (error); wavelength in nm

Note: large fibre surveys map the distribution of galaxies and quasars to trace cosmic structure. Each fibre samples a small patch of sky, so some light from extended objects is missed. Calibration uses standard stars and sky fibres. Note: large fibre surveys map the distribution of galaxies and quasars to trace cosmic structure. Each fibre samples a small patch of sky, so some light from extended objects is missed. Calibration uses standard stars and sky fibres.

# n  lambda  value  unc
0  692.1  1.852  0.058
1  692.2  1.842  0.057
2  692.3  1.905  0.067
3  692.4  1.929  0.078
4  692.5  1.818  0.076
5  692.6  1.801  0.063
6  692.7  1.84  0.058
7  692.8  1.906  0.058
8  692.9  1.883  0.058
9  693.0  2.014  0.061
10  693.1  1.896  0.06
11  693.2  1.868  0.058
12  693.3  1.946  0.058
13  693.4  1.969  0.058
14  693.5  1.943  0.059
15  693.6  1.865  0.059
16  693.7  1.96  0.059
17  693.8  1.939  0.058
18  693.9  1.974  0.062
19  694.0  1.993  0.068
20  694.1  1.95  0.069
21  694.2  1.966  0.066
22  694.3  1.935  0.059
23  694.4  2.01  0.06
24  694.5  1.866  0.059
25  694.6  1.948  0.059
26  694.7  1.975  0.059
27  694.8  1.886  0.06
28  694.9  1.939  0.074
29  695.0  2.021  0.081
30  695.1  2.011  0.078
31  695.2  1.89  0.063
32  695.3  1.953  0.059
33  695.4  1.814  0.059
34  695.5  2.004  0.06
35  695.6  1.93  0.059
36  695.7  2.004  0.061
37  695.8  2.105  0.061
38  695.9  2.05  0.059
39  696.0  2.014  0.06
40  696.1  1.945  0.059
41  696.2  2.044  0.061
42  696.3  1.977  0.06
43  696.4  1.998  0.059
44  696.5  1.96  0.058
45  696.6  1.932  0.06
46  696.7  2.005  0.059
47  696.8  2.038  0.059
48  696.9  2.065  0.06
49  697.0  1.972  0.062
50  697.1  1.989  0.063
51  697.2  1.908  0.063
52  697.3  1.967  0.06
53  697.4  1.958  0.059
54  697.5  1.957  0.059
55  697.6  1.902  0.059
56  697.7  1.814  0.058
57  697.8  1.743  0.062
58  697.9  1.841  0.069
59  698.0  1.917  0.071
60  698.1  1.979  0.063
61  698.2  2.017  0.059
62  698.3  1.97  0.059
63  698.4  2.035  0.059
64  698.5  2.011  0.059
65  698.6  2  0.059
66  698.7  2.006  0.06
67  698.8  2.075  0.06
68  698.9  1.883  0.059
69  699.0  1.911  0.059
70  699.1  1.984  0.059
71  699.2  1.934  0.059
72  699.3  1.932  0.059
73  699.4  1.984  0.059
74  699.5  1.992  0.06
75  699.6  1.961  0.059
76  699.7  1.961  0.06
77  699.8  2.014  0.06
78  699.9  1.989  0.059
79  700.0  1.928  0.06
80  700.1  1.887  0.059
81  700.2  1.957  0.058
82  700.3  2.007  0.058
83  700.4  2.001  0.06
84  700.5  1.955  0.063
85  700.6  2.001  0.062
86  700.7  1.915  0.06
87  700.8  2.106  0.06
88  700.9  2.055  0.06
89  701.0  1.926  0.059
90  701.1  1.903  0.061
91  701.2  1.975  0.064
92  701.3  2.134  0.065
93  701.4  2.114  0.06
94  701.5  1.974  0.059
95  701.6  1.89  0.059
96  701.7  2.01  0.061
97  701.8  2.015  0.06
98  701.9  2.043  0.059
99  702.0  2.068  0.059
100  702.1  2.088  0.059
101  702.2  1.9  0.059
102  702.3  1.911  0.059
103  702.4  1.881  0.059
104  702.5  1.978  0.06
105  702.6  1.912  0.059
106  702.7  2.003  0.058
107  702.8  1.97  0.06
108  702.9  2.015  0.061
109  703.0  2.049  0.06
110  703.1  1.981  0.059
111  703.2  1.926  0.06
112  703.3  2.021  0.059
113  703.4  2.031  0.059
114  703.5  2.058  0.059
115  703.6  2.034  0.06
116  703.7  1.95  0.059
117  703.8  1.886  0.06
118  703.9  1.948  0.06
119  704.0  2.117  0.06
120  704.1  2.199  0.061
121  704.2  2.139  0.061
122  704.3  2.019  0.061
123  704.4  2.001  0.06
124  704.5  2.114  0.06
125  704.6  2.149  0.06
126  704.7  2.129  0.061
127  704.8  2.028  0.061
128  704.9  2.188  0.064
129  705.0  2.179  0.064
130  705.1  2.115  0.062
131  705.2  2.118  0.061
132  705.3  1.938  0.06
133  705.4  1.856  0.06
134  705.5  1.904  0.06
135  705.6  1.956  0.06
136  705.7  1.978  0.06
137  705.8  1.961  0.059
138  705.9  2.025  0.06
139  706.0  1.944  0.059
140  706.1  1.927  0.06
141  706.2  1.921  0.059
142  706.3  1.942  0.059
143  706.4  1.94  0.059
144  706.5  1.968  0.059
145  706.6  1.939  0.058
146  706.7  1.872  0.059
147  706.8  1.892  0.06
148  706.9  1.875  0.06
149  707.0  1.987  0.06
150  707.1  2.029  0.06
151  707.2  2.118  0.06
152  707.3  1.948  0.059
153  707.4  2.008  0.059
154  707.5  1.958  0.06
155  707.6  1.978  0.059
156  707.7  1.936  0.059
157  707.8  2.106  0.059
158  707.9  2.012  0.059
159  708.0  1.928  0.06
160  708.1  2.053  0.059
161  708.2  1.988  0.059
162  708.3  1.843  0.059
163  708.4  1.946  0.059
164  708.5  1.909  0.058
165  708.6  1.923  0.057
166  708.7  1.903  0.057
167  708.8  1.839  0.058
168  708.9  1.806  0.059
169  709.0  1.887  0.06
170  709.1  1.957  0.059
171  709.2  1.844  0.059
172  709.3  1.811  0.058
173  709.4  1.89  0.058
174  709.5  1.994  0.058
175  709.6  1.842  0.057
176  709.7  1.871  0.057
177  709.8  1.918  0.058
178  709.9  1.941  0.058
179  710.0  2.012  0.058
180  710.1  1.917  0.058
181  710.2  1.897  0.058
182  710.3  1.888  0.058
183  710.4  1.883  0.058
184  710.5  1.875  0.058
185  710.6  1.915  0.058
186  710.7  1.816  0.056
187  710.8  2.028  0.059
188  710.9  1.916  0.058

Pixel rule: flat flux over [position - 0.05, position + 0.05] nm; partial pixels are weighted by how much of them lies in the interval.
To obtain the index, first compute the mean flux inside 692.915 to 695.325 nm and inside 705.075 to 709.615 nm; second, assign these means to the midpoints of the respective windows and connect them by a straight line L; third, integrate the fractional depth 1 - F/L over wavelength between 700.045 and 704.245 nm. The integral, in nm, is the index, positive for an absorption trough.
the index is -0.11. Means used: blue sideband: 1.95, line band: 2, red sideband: 1.95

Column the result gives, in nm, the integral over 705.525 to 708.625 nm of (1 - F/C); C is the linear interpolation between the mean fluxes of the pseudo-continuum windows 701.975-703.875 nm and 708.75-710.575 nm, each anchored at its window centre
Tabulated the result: -0.06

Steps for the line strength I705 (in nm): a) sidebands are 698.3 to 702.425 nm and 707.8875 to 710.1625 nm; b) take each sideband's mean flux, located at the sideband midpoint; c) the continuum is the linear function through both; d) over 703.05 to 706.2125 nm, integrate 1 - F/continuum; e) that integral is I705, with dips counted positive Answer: -0.12 nm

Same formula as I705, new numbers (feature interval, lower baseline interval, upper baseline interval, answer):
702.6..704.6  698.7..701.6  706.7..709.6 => -0.064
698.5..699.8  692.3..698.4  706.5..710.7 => -0.021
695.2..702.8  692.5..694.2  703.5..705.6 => 0.046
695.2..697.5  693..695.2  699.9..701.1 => -0.029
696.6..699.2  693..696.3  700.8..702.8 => 0.021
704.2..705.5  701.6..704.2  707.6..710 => -0.060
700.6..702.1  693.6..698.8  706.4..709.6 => -0.046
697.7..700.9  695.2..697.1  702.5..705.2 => 0.075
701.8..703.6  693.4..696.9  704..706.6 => 0.017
